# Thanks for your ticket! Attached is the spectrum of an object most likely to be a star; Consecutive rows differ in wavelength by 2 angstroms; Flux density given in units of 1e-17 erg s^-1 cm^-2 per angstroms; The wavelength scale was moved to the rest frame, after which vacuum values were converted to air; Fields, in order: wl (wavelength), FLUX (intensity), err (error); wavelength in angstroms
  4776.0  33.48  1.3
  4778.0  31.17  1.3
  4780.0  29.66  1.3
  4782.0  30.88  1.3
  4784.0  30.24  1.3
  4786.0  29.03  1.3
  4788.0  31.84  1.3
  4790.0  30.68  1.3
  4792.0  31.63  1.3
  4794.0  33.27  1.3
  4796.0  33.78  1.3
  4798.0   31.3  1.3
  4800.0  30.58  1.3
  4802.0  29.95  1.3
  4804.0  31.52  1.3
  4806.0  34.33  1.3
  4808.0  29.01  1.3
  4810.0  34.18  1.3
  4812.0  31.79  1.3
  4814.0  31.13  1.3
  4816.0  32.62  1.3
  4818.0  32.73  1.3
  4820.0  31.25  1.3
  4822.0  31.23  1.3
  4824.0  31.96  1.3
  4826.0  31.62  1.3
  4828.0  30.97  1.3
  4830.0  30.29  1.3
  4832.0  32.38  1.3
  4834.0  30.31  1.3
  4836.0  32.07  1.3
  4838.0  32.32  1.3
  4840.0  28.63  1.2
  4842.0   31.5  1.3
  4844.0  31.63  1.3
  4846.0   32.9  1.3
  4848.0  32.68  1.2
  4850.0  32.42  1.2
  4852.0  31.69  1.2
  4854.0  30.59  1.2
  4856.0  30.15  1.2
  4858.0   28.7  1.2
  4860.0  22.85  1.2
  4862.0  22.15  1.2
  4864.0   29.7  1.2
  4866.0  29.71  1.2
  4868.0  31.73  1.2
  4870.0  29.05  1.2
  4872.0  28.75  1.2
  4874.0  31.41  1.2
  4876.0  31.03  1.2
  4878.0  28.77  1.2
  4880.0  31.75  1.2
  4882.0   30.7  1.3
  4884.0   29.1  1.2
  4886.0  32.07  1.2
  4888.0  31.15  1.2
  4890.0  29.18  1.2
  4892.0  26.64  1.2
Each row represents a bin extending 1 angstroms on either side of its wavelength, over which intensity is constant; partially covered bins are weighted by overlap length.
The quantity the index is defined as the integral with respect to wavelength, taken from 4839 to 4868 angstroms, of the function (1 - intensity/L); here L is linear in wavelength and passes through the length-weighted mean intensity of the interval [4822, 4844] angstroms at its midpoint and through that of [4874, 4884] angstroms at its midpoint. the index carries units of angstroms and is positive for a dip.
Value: 1.10 angstroms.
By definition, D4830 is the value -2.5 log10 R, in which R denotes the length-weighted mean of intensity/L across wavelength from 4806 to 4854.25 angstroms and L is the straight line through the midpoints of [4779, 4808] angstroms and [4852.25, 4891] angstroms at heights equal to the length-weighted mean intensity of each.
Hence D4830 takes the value -0.04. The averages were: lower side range 31.3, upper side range 29.4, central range 31.7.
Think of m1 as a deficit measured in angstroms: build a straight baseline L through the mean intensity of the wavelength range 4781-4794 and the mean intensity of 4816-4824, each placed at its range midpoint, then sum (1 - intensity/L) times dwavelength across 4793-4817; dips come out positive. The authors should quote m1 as -0.4 angstroms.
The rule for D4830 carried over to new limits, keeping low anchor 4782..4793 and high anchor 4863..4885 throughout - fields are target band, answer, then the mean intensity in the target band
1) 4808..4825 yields -0.049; 31.9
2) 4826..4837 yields -0.029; 31.2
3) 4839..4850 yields -0.043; 31.6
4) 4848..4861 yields 0.023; 29.7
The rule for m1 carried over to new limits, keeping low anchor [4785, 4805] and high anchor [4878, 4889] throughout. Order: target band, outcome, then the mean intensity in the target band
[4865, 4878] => 0.3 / 30.2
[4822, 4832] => -0.1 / 31.3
